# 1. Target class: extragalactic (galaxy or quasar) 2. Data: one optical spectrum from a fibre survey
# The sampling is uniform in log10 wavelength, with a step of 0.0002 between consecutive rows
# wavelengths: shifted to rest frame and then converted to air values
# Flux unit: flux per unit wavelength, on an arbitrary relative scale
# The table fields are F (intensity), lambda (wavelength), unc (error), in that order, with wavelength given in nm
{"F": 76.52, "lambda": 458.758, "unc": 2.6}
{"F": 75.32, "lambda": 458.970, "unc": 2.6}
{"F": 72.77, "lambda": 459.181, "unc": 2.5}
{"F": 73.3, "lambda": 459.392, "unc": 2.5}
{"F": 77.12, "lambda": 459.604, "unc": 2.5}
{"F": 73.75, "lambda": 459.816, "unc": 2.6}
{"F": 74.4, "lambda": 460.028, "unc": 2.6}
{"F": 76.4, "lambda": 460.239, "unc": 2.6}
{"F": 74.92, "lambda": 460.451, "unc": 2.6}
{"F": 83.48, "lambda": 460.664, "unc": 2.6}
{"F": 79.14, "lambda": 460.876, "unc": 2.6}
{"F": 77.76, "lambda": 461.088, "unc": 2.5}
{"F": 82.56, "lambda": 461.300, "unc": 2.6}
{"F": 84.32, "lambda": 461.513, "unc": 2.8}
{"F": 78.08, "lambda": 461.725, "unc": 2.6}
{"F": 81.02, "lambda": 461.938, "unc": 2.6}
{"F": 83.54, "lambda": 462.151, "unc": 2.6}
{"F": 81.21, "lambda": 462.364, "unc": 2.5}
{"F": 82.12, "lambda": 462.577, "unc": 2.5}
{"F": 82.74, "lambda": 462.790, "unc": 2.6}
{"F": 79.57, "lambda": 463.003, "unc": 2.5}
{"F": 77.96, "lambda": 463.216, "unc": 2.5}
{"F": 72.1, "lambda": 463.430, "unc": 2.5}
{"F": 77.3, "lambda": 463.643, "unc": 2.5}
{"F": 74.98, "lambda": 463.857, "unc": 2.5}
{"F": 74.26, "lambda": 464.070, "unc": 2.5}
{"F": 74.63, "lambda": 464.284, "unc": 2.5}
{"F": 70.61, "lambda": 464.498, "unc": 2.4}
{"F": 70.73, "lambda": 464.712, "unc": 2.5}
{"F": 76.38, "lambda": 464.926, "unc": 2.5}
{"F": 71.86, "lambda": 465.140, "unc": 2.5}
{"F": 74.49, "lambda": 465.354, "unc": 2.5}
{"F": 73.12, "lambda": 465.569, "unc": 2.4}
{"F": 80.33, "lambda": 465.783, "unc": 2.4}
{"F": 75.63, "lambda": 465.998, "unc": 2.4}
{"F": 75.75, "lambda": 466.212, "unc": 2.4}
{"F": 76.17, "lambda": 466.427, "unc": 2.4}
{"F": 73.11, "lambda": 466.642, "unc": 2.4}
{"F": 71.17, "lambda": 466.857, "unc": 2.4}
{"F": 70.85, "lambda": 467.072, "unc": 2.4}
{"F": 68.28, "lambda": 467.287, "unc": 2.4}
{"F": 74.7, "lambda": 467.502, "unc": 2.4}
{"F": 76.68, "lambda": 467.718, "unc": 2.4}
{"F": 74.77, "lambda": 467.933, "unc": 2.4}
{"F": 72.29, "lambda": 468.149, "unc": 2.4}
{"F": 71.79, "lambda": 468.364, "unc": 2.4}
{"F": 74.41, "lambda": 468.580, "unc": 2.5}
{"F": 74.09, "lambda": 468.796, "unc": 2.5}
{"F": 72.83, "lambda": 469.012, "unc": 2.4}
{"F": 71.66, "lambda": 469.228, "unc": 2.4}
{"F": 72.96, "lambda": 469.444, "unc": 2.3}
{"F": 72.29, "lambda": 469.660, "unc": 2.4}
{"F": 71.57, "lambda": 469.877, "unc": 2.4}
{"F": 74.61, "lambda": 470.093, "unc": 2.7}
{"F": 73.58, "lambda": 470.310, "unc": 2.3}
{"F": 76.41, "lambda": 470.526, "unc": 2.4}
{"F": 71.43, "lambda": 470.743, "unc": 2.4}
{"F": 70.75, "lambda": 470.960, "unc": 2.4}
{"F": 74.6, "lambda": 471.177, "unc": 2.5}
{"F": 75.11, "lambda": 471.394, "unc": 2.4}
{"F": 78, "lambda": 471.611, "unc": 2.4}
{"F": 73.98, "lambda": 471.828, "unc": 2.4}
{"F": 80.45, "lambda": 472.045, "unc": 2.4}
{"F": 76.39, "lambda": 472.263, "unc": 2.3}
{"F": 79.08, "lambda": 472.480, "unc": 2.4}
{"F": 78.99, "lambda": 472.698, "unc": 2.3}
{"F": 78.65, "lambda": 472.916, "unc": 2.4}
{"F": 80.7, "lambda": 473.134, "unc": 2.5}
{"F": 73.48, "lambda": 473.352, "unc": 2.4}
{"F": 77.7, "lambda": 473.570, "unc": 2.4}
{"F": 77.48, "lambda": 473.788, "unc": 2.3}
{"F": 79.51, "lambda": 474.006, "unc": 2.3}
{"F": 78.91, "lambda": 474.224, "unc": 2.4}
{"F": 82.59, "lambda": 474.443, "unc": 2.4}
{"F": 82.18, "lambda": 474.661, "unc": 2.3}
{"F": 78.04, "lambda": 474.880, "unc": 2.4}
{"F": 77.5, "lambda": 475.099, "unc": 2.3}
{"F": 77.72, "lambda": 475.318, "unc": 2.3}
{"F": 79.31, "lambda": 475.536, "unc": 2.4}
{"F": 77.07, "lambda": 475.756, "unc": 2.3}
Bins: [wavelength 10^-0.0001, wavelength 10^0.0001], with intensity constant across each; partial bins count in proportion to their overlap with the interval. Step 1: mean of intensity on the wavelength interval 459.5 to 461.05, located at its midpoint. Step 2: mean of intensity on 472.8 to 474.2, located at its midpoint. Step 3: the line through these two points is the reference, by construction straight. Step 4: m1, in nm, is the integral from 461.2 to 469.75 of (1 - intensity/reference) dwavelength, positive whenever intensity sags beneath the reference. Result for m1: 0.20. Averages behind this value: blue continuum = 77.1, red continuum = 78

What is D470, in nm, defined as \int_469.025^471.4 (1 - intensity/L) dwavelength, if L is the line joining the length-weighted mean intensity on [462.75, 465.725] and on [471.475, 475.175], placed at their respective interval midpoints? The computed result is 0.13 nm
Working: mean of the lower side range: 75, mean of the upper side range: 78.4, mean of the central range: 73.1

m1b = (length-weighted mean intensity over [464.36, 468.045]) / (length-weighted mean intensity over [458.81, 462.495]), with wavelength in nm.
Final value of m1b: 0.9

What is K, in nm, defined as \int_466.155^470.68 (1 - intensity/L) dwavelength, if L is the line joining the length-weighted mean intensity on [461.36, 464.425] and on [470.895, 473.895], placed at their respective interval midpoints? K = 0.26 nm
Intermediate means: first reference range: 78.8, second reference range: 76.9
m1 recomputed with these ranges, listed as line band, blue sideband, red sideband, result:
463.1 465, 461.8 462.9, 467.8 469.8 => 0.13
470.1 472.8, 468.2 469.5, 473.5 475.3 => 0.01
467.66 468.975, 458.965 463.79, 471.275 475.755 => 0.07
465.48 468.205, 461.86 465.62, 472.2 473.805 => 0.10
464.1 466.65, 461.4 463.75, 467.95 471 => 0.09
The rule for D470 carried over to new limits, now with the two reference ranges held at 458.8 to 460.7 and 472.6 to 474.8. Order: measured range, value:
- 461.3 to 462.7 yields -0.106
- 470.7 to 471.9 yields 0.065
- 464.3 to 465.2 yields 0.048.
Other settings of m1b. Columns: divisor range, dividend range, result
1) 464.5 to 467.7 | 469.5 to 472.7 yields 1.02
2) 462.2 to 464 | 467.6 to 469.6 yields 0.93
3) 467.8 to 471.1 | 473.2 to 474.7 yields 1.08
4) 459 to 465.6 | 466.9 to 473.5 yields 0.97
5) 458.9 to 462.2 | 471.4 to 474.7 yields 1.01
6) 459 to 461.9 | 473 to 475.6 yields 1.02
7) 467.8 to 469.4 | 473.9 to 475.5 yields 1.09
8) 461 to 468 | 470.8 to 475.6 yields 1.02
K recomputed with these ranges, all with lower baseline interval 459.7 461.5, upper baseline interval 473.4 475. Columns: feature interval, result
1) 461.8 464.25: -0.010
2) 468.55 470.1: 0.117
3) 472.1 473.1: 0.007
